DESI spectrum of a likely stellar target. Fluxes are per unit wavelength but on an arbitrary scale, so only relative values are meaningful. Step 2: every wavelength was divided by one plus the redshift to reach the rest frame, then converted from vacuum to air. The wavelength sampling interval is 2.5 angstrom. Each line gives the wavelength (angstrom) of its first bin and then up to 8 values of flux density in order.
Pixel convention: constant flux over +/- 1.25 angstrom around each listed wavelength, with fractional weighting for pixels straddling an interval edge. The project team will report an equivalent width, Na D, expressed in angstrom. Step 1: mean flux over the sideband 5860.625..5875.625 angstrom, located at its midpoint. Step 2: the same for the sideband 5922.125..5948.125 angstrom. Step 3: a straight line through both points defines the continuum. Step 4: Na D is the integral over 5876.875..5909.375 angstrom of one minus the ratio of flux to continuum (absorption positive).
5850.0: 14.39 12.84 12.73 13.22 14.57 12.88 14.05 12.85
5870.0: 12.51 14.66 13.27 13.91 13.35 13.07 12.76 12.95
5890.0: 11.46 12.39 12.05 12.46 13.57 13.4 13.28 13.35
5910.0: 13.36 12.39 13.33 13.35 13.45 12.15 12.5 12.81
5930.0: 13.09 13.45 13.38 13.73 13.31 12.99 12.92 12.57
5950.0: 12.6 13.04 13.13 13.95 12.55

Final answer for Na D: 0.9 angstrom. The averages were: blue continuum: 13.4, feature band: 12.9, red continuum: 13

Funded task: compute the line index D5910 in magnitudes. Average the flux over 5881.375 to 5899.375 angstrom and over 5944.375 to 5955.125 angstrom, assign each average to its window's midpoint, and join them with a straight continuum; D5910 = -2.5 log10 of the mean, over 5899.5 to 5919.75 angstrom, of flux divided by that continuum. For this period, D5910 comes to -0.06 mag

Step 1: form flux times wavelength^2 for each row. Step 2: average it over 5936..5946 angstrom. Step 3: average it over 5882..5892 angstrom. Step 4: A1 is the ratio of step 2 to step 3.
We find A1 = 1.08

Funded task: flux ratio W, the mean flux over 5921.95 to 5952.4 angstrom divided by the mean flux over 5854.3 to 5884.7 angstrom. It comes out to 0.97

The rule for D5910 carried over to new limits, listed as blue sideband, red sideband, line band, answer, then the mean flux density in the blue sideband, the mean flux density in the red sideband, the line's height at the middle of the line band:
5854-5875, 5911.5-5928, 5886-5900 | 0.06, 13.4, 12.9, 13.1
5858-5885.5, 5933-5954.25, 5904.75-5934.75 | 0.01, 13.5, 13.1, 13.2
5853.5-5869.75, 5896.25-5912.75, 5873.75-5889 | 0.00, 13.3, 13.2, 13.2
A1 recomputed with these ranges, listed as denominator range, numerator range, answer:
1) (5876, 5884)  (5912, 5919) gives 0.99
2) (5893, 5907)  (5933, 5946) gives 1.04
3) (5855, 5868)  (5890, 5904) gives 0.95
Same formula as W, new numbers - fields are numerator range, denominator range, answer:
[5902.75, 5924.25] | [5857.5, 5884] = 0.97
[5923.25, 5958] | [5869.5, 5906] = 1.00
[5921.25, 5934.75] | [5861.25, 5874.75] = 0.96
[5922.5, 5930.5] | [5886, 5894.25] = 1.03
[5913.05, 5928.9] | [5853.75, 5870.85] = 0.97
